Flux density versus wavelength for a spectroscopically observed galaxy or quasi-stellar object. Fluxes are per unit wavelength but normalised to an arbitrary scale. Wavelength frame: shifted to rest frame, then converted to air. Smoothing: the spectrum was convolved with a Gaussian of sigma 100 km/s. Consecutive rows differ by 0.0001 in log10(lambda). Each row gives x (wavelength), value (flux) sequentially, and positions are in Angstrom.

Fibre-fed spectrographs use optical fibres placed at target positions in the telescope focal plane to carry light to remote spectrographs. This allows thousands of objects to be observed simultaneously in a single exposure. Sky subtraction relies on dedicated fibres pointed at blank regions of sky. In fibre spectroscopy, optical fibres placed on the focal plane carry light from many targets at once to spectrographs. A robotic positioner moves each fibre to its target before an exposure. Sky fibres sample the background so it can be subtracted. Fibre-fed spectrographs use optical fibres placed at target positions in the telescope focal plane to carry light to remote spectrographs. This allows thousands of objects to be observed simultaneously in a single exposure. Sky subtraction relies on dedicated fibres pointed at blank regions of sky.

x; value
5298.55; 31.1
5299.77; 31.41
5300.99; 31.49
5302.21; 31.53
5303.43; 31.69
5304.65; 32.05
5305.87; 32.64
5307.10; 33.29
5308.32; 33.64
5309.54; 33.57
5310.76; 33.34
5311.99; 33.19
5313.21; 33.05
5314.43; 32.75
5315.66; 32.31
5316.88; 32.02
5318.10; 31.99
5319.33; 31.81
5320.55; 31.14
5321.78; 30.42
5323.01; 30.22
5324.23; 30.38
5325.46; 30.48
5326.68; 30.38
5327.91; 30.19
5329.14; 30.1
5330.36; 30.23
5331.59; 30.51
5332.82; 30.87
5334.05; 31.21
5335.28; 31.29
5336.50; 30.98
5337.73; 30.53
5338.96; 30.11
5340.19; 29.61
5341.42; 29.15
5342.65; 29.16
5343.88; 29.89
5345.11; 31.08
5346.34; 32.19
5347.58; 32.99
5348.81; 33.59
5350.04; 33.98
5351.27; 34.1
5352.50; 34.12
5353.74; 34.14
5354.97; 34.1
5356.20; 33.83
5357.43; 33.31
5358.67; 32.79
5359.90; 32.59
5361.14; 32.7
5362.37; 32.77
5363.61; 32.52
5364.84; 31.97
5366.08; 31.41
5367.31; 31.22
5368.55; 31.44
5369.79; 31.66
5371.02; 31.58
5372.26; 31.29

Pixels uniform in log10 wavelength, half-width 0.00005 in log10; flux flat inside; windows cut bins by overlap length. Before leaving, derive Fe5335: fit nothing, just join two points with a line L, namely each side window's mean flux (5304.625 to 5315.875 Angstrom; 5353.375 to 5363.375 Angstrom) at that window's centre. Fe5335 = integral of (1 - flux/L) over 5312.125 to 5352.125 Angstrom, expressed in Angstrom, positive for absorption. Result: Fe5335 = 2.3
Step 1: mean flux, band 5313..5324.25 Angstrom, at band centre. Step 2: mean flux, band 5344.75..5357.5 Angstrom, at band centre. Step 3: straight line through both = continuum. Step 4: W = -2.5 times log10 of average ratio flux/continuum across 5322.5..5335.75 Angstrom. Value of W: 0.06 mag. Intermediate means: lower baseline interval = 31.6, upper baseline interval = 33.5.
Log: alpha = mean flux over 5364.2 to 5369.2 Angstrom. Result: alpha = 31.5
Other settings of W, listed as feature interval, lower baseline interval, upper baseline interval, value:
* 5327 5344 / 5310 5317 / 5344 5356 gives 0.10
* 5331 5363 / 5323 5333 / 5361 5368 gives -0.02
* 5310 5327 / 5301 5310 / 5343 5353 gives 0.03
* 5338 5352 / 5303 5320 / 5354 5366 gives 0.05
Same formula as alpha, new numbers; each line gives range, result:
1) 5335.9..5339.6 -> 30.5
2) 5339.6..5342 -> 29.4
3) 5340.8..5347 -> 30.3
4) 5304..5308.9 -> 32.9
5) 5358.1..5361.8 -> 32.7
